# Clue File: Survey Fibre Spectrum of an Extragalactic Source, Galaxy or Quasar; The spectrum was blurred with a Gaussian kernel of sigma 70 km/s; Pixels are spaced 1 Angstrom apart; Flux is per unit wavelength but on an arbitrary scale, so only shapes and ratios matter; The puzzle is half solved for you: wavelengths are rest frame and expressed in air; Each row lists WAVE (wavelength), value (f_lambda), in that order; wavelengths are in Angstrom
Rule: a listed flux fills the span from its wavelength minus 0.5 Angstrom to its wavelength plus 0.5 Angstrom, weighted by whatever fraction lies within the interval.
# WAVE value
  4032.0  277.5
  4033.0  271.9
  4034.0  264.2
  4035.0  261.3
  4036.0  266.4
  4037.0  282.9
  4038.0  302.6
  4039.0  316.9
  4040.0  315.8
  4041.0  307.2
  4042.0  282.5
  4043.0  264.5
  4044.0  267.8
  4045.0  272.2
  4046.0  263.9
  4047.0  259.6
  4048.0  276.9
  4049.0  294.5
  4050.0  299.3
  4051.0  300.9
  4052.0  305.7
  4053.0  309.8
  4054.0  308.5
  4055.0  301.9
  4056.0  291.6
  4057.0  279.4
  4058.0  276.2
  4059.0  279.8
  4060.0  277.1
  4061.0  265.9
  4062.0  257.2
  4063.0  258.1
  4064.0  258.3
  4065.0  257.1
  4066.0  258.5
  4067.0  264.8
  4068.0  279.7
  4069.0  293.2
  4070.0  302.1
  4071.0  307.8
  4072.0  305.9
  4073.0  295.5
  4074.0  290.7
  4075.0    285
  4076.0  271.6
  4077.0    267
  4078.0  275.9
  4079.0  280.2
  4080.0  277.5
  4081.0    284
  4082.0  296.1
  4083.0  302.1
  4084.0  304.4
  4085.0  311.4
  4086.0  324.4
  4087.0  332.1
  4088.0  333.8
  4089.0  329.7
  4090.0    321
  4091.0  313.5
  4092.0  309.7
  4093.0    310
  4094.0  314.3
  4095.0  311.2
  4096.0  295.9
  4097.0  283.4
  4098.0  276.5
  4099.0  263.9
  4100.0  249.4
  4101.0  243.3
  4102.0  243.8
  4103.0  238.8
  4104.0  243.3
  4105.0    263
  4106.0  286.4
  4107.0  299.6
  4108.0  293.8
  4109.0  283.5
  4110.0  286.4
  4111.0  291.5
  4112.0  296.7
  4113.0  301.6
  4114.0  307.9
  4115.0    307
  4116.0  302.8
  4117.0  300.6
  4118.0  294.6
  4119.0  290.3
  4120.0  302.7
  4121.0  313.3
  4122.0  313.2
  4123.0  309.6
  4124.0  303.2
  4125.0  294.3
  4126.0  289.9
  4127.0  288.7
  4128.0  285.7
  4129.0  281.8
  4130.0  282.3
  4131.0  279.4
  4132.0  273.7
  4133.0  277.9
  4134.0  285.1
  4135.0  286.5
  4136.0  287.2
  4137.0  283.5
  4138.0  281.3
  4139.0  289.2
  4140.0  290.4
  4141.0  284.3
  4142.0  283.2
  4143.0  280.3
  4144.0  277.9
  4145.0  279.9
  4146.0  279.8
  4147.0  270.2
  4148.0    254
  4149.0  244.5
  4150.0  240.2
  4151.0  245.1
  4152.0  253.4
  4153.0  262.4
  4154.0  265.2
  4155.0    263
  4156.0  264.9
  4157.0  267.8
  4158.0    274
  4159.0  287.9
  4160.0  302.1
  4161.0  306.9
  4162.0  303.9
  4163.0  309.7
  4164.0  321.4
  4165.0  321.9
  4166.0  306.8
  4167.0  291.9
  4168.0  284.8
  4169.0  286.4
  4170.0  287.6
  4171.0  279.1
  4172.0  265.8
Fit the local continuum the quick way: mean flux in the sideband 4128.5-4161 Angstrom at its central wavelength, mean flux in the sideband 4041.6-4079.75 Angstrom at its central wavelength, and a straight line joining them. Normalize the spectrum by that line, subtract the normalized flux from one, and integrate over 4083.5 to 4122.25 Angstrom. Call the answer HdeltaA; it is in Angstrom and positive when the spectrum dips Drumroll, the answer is -2.3 Angstrom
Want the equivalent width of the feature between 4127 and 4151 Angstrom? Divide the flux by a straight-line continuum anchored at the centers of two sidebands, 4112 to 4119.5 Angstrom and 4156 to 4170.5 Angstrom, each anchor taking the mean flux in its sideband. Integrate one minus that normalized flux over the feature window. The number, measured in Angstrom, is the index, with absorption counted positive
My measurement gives 1.7 Angstrom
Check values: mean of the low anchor 300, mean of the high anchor 296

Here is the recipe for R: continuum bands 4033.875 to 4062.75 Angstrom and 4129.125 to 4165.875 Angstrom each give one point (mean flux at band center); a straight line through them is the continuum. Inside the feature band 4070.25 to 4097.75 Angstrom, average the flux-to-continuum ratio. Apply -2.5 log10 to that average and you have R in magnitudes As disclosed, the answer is -0.07 mag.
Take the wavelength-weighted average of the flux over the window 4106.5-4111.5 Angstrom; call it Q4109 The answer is 291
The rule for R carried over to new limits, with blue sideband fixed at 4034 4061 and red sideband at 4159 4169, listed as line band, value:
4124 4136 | 0.050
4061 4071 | 0.068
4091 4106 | 0.066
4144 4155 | 0.159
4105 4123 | -0.005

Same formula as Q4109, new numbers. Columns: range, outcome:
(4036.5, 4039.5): 301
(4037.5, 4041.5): 311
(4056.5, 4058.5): 278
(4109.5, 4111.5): 289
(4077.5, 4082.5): 283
